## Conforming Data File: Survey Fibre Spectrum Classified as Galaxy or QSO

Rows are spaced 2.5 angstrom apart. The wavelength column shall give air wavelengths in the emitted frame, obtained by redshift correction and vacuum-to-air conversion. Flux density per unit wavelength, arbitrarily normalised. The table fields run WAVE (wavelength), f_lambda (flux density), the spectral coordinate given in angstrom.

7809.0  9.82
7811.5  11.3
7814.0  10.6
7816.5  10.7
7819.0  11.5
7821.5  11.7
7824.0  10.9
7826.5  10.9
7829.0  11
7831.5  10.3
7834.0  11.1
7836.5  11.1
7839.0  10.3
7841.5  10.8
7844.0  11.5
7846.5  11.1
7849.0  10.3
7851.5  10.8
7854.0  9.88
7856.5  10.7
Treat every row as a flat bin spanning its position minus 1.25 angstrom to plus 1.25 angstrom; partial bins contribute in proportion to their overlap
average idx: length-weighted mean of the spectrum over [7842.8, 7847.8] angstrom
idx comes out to 11.3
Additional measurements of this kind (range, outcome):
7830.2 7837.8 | 10.8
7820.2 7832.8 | 11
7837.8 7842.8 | 10.6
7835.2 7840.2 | 10.7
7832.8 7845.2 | 11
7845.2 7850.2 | 10.7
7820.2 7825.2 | 11.3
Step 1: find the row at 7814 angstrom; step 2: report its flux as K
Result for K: 10.6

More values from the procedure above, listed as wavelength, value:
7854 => 9.88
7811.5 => 11.3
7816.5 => 10.7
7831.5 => 10.3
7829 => 11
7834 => 11.1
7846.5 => 11.1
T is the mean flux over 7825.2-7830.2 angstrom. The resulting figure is 10.9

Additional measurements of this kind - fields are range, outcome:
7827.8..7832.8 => 10.7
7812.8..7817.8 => 10.7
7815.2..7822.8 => 11.3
